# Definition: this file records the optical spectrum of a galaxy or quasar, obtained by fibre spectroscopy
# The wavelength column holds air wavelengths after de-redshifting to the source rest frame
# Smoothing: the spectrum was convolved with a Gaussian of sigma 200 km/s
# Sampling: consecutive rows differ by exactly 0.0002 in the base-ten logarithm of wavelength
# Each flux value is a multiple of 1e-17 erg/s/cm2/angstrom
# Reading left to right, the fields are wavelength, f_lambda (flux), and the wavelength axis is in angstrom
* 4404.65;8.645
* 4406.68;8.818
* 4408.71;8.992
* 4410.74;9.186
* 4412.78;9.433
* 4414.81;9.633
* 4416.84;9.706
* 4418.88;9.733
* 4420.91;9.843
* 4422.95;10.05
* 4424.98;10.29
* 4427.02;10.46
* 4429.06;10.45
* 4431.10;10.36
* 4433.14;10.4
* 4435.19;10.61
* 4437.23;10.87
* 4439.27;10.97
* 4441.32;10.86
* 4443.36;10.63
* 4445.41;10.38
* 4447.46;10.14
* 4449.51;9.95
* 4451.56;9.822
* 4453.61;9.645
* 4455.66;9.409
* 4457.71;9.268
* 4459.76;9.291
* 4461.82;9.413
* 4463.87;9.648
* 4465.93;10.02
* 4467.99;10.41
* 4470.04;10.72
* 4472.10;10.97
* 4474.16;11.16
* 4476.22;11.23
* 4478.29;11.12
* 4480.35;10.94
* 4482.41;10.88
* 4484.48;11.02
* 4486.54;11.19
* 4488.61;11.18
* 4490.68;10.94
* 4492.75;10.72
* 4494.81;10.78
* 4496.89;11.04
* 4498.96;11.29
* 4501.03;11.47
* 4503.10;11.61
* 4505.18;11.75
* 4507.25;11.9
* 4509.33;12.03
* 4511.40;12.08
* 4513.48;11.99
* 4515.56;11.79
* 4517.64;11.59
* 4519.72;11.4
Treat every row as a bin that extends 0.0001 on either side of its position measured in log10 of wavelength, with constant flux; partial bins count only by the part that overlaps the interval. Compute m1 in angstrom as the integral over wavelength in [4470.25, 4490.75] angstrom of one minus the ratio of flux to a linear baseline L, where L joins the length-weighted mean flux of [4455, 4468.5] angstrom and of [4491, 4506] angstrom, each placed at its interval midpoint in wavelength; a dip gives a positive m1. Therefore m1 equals -1.2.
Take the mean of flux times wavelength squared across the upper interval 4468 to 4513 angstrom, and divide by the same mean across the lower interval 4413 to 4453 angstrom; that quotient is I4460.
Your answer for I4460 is 1.12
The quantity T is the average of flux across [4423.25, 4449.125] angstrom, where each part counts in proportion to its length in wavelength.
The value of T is 10.5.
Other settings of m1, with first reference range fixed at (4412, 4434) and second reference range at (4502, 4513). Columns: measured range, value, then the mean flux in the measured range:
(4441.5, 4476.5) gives 2.3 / 10.1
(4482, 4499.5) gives 0.8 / 11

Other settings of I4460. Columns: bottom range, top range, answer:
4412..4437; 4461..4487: 1.08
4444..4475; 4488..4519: 1.17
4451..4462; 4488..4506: 1.20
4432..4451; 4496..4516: 1.15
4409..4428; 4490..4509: 1.20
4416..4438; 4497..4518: 1.19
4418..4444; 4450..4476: 0.98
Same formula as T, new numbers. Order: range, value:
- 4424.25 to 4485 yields 10.4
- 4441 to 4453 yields 10.2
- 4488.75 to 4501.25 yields 11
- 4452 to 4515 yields 10.8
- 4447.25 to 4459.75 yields 9.65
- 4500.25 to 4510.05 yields 11.7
